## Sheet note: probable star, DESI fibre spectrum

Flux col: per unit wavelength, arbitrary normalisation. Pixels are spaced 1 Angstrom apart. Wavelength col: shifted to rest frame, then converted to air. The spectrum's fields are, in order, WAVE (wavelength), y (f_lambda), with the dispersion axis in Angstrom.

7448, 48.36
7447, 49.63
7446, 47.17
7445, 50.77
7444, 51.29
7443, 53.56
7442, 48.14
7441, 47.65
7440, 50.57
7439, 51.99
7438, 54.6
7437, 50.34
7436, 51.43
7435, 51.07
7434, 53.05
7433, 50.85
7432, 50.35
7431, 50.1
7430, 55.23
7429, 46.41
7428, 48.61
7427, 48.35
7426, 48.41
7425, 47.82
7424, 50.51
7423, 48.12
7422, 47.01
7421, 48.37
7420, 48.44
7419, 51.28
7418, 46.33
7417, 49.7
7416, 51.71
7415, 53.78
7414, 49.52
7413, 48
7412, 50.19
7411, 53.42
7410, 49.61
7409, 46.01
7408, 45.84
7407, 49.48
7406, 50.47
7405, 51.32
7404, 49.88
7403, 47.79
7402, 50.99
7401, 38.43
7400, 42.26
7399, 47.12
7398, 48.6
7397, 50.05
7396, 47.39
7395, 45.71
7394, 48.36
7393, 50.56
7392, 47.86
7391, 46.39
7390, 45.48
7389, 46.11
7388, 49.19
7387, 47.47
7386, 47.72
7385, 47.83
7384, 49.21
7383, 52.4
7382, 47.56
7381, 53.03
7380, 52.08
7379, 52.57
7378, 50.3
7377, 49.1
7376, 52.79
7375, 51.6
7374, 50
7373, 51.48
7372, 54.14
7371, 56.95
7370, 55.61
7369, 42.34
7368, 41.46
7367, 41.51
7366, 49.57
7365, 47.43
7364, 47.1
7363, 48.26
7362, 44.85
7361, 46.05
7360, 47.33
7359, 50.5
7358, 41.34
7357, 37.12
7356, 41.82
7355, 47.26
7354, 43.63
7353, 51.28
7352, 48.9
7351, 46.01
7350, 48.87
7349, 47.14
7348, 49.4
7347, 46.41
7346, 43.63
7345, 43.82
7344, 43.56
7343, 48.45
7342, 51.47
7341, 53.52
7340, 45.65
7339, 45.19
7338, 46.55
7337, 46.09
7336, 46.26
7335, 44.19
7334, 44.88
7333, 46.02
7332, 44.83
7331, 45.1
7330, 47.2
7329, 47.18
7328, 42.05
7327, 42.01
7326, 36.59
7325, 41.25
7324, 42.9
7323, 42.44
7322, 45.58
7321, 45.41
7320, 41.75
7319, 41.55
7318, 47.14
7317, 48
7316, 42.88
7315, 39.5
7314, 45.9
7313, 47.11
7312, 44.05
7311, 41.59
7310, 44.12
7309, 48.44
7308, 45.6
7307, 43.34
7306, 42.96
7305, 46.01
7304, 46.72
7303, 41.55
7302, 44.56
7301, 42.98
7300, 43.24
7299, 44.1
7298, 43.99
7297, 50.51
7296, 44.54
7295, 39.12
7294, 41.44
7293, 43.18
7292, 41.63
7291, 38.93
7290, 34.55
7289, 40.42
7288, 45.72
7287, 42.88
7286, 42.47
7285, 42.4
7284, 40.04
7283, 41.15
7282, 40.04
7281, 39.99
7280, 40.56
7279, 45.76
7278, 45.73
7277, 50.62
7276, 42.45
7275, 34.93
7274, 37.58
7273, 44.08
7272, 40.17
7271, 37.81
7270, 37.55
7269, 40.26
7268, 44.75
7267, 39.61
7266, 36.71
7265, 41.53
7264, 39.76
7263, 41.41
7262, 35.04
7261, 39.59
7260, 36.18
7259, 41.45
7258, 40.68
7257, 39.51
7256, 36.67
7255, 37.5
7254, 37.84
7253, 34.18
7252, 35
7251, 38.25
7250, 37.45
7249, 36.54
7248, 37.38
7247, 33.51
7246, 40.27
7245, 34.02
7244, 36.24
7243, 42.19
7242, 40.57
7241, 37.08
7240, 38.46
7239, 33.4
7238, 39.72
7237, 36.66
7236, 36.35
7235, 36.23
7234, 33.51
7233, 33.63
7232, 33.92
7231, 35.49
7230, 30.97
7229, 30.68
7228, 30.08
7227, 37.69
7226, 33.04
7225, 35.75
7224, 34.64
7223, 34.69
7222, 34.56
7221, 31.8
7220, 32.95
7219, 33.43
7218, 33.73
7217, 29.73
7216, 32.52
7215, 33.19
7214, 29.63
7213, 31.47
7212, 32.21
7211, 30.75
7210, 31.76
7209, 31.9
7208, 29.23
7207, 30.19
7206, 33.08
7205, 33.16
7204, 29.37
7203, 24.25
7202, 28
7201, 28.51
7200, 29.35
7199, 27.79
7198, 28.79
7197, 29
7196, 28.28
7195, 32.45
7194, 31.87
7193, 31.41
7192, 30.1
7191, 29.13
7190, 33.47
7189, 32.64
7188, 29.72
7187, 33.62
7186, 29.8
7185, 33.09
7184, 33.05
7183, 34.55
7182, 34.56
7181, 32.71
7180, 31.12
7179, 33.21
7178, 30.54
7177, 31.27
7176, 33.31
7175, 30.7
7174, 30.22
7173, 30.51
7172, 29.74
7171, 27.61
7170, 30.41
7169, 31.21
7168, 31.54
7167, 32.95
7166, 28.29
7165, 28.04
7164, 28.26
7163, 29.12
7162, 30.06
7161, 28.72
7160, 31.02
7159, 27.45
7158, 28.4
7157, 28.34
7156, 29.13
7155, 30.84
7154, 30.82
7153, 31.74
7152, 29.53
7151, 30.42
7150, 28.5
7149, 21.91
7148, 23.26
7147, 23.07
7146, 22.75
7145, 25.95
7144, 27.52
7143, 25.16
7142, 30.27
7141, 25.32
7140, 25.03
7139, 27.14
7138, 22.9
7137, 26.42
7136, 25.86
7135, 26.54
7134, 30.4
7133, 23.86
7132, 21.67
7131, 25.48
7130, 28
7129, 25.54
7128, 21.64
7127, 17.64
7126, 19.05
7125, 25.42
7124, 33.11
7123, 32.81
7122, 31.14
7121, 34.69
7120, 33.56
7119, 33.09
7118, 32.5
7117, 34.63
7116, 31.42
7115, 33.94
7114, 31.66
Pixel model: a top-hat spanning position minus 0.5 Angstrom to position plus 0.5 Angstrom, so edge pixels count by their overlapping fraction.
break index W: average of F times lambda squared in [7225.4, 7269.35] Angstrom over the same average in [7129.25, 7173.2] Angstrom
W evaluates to 1.37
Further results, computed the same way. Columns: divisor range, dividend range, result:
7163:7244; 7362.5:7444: 1.62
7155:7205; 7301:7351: 1.54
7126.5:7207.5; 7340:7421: 1.77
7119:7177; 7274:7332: 1.61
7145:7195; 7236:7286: 1.34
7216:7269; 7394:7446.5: 1.42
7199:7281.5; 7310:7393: 1.34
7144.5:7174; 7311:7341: 1.62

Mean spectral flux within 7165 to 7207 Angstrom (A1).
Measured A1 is 30.8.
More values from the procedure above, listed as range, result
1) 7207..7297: 37.5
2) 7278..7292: 41.3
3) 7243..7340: 41.9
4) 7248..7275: 38.6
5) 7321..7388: 47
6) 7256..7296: 40.7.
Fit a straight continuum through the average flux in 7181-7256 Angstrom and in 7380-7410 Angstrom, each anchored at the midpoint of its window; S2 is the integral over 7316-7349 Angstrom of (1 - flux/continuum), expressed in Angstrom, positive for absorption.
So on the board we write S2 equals -1.8 Angstrom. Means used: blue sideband 33.3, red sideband 48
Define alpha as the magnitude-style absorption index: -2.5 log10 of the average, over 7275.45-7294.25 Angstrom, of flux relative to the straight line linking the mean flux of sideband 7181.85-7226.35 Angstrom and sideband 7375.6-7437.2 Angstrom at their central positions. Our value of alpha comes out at -0.098 mag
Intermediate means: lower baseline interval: 31.4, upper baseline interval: 49.1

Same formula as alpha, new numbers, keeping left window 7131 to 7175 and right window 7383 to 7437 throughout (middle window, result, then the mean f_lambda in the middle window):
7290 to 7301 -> -0.08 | 42.7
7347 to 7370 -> -0.04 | 46.1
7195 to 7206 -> 0.10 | 29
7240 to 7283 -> -0.07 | 39.3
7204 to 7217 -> 0.04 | 31.4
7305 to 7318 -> -0.10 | 44.6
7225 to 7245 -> -0.03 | 35.5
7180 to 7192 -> -0.06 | 32.2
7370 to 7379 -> -0.14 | 52.3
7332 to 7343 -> -0.10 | 47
